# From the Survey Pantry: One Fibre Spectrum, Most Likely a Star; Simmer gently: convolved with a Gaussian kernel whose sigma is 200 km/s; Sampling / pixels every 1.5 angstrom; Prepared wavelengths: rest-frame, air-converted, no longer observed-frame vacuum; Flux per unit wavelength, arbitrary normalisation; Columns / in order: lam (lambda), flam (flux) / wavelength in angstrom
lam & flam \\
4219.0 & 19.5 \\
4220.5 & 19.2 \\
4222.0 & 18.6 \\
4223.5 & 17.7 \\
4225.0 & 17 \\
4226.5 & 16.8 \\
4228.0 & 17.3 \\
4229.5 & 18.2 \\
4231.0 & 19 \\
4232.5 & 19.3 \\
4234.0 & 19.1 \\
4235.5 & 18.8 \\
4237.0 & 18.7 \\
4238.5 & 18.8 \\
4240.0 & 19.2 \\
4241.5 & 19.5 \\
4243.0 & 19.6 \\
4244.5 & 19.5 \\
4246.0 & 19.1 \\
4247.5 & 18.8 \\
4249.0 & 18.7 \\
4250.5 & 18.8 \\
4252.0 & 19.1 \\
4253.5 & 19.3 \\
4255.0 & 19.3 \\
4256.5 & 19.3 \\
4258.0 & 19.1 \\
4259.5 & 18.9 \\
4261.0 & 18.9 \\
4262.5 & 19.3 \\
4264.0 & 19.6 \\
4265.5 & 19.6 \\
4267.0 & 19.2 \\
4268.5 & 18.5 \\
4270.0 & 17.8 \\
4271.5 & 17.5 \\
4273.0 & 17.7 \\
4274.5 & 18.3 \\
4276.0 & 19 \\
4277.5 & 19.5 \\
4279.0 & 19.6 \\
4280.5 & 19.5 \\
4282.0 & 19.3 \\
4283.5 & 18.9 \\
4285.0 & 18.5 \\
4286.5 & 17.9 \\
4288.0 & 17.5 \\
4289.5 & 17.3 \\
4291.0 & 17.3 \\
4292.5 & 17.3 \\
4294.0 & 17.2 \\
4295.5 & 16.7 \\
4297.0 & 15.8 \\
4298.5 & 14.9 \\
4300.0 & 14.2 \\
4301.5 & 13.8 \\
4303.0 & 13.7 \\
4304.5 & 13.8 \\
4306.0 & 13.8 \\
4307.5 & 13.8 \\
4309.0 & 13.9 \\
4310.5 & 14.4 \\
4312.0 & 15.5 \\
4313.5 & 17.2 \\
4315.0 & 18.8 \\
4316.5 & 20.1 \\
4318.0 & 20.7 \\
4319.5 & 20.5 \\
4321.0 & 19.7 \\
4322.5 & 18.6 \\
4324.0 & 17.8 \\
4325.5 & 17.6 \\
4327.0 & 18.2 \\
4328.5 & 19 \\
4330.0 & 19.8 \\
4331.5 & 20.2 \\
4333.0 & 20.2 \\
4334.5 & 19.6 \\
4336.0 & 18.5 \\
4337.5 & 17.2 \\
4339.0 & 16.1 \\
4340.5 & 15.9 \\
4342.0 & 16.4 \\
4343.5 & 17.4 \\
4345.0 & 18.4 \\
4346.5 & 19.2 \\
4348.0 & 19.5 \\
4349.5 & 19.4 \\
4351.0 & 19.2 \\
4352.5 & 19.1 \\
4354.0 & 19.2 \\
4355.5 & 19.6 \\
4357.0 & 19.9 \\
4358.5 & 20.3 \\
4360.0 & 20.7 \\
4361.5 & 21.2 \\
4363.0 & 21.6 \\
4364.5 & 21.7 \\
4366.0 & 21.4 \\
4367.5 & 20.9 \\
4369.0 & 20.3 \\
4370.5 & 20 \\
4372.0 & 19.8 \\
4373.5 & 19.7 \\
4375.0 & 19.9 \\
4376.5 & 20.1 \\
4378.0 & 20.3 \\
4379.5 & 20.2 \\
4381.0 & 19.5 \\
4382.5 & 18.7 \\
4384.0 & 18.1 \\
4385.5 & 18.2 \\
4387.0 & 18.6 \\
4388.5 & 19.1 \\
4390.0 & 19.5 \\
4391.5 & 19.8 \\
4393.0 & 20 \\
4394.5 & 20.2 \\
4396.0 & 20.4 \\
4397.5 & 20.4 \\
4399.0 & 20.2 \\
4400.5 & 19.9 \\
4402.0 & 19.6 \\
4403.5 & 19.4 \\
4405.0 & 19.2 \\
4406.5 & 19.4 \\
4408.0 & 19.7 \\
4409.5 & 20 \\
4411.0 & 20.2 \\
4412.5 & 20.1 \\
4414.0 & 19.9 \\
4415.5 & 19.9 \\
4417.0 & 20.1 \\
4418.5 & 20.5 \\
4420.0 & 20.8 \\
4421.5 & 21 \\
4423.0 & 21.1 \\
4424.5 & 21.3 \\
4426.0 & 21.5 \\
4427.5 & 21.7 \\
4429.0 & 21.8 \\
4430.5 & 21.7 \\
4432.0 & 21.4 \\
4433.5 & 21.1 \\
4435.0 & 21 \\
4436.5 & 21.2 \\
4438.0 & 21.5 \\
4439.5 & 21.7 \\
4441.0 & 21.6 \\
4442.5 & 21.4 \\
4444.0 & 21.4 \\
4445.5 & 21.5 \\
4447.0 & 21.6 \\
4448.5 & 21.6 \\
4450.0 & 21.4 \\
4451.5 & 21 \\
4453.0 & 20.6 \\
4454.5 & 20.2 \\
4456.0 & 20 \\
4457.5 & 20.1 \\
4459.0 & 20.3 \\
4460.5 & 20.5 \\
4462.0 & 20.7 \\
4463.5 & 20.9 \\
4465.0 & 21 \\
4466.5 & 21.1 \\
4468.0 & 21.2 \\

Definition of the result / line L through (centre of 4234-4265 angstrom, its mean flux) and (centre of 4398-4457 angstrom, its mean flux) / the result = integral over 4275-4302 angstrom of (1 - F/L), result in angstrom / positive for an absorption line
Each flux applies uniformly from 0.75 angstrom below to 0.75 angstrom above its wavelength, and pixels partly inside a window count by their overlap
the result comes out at 2.7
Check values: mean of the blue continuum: 19.1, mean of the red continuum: 20.7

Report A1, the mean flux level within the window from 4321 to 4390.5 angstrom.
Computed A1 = 19.3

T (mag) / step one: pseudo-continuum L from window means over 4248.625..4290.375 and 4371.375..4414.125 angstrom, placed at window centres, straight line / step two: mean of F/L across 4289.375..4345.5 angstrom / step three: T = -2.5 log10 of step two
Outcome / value 0.12 mag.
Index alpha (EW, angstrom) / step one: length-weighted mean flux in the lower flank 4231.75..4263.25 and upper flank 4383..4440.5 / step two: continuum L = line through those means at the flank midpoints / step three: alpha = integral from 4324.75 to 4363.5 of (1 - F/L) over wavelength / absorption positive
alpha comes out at 1.7 angstrom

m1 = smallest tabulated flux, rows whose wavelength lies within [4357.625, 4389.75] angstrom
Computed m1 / 18.1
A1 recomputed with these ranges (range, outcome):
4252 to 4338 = 17.9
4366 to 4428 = 20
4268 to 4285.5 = 18.7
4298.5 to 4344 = 17.2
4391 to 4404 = 20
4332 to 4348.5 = 18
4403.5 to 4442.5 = 20.8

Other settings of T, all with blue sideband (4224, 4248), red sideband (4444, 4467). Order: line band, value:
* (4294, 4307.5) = 0.30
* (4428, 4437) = -0.04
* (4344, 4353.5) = 0.04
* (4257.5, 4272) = 0.00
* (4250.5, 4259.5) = -0.02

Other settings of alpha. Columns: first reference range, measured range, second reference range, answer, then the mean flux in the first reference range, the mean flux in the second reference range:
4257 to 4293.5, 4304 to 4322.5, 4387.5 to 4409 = 1.94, 18.6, 19.8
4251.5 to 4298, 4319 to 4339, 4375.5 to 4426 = 0.21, 18.5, 19.9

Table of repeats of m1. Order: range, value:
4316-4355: 15.9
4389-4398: 19.5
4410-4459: 19.9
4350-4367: 19.1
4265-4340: 13.7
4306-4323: 13.8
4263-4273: 17.5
